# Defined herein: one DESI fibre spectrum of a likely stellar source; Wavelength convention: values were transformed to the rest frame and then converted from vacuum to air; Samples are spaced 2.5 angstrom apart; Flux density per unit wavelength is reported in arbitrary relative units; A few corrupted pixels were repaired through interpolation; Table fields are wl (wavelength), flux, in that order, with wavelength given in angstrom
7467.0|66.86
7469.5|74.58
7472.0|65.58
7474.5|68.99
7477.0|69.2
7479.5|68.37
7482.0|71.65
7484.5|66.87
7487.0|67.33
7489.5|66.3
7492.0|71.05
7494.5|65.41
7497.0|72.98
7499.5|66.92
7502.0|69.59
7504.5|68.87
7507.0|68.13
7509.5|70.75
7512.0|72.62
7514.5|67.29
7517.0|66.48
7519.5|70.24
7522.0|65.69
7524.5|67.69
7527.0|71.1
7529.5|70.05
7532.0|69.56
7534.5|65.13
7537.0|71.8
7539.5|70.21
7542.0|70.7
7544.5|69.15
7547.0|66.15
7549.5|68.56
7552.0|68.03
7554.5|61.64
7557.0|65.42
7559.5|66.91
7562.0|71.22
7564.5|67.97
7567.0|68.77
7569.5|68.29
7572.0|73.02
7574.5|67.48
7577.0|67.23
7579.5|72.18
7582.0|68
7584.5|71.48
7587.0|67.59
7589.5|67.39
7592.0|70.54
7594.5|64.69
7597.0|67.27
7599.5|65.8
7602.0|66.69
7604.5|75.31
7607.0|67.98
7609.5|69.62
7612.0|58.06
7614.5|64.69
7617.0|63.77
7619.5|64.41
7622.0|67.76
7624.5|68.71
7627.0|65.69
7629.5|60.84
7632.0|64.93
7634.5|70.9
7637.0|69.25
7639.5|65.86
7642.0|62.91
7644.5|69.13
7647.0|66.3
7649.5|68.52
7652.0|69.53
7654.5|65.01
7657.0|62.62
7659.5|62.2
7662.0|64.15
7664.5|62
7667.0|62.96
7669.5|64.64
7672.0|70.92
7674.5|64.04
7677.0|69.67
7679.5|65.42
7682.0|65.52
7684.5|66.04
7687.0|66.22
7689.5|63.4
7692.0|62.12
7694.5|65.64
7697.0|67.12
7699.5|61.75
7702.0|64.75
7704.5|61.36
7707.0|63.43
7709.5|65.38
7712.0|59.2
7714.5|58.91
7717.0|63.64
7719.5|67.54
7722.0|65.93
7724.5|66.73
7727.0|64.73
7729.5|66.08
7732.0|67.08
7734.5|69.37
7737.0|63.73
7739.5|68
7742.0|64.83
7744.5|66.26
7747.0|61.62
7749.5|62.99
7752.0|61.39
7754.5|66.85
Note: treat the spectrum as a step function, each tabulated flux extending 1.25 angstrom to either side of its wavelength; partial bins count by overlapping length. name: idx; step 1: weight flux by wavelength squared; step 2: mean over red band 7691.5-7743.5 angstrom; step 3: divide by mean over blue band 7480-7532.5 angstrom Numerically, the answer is 0.99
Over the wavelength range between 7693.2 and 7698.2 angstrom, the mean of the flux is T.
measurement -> 66.3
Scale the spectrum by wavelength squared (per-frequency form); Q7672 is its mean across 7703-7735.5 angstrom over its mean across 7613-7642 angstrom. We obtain 1.00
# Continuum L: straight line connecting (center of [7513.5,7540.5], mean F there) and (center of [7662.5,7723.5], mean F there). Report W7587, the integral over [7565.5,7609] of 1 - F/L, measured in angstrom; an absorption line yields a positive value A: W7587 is -1.1 angstrom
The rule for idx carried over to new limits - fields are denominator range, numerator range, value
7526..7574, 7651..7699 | 0.98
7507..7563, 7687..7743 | 0.99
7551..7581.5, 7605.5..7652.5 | 0.99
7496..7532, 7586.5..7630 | 0.99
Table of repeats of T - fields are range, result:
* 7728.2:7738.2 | 66.6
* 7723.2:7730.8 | 65.9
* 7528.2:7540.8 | 69.4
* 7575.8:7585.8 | 69.7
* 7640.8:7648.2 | 66.1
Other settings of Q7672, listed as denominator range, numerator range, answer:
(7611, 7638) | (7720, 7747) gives 1.04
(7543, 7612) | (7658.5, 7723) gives 0.97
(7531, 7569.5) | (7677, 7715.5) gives 0.98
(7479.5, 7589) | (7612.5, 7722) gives 0.98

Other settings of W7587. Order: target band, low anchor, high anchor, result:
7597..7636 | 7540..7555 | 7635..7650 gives 0.5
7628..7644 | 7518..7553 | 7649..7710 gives 0.0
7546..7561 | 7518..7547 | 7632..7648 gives 0.5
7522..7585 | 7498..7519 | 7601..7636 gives -0.7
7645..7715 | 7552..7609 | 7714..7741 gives 2.0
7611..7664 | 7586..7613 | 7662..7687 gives 0.8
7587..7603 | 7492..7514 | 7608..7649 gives -0.1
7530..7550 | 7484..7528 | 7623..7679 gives -0.3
